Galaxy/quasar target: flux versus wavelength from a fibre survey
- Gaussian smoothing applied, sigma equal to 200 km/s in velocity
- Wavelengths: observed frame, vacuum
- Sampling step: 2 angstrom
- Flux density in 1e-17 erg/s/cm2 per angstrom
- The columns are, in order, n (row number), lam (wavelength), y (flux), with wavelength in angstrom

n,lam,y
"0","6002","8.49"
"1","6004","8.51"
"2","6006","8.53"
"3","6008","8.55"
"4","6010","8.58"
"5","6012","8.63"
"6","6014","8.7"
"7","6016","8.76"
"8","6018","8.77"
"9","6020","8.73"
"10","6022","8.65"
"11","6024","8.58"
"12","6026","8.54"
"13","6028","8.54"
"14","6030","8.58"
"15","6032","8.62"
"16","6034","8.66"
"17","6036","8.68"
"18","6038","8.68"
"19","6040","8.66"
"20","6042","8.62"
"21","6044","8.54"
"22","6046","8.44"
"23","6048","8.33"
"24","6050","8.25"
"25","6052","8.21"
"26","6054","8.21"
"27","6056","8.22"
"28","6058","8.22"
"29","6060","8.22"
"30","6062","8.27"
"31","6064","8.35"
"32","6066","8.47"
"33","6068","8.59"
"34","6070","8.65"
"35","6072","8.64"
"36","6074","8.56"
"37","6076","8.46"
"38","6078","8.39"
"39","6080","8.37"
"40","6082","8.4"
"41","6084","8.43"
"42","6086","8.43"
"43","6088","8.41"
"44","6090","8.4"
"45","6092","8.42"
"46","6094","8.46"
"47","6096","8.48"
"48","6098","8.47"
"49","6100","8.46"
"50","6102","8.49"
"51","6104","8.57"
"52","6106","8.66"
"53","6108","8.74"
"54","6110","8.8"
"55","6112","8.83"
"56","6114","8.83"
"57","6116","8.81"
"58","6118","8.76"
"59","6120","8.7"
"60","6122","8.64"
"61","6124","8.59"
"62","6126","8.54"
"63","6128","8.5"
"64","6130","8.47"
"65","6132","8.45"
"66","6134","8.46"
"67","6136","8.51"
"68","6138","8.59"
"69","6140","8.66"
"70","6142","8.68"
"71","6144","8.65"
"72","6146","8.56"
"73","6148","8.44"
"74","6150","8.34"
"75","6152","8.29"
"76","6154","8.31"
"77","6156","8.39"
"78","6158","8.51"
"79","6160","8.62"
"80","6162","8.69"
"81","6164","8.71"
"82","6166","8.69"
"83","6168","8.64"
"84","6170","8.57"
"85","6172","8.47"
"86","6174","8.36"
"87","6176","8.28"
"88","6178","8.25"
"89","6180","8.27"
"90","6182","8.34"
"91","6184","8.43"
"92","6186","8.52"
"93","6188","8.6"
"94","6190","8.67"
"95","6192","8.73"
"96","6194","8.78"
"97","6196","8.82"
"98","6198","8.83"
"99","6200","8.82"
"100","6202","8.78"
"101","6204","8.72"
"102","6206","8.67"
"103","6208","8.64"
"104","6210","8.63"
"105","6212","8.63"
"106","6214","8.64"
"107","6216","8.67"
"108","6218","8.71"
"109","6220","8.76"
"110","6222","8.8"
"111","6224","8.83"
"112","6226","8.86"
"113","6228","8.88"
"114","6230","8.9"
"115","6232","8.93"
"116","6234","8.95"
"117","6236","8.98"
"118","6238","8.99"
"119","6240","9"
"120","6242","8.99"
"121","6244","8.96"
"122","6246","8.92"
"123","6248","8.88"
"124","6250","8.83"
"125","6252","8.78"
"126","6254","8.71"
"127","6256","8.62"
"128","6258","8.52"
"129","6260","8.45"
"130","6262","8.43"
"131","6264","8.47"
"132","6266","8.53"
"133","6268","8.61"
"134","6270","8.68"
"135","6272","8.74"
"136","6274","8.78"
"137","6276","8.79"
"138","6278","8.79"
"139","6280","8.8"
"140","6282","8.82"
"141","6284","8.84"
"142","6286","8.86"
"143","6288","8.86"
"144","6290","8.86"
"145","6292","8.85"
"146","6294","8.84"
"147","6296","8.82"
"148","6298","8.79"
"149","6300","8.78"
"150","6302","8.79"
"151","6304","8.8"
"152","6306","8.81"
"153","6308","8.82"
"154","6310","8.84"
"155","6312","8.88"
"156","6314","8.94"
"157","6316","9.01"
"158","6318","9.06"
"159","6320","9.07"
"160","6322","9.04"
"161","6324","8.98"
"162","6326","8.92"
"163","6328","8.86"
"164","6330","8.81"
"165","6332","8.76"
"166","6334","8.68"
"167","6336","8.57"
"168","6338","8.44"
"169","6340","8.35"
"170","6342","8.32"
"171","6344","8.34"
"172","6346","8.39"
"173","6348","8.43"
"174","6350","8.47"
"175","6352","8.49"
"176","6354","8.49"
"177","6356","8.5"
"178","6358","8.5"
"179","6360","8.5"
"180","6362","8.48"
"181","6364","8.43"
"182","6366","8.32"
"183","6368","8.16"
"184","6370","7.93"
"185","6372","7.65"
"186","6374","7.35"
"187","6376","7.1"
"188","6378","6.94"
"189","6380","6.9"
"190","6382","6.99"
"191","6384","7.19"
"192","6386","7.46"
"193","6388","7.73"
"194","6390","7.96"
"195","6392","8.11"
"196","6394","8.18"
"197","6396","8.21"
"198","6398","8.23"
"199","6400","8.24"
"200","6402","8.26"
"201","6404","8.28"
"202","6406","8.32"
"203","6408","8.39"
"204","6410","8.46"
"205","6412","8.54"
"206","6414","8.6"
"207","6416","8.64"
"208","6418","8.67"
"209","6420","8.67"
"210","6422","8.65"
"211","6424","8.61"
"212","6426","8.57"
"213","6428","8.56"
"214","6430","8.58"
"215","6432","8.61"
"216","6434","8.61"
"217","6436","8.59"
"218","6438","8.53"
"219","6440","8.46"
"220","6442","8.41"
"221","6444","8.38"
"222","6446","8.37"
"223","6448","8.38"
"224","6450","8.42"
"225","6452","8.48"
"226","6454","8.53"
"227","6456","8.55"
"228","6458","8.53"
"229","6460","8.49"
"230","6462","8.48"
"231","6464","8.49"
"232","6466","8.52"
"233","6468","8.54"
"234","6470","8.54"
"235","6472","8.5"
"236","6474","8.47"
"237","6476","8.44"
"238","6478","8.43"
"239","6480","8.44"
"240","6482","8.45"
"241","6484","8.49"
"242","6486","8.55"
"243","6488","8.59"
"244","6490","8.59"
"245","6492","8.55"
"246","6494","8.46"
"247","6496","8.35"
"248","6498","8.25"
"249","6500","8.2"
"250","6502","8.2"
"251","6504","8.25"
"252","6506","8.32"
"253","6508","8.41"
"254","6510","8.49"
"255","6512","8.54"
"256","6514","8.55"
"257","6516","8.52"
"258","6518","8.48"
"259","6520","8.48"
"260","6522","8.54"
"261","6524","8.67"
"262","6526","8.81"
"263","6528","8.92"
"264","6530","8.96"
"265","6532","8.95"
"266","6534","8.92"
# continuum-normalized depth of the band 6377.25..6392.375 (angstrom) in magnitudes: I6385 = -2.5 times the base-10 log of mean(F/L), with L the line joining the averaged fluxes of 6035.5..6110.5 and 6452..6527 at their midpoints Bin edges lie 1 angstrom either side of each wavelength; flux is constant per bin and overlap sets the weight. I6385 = 0.149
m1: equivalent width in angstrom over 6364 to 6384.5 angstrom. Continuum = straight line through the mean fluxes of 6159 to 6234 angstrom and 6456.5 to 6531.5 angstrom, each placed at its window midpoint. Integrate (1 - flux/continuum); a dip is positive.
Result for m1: 2.5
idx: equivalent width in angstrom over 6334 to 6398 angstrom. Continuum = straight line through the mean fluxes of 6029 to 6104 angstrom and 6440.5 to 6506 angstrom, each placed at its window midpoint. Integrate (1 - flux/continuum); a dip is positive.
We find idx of 3.1 angstrom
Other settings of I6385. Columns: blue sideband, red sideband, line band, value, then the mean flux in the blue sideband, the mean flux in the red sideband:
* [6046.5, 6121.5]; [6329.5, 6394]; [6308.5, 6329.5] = -0.10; 8.49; 8.08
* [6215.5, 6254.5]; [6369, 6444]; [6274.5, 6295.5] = -0.02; 8.87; 8.14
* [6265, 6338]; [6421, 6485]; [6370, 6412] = 0.11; 8.82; 8.5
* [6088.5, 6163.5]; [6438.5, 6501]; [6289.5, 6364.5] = -0.03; 8.56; 8.46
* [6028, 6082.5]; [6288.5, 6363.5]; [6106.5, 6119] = -0.04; 8.46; 8.71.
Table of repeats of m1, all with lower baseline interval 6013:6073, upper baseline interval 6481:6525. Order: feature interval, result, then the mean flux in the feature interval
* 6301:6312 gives -0.4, 8.82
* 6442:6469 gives 0.0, 8.47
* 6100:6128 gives -0.6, 8.67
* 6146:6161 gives 0.1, 8.42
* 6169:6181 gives 0.2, 8.37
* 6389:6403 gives 0.5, 8.17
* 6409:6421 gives -0.2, 8.6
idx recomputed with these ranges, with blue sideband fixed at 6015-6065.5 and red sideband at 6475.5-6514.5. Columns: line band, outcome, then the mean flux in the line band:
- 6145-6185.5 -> 0.08 angstrom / 8.46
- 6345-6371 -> 0.17 angstrom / 8.39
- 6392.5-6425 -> 0.04 angstrom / 8.43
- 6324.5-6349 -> -0.38 angstrom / 8.58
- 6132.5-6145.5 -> -0.16 angstrom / 8.58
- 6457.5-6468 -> -0.09 angstrom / 8.5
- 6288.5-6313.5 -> -1.10 angstrom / 8.83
